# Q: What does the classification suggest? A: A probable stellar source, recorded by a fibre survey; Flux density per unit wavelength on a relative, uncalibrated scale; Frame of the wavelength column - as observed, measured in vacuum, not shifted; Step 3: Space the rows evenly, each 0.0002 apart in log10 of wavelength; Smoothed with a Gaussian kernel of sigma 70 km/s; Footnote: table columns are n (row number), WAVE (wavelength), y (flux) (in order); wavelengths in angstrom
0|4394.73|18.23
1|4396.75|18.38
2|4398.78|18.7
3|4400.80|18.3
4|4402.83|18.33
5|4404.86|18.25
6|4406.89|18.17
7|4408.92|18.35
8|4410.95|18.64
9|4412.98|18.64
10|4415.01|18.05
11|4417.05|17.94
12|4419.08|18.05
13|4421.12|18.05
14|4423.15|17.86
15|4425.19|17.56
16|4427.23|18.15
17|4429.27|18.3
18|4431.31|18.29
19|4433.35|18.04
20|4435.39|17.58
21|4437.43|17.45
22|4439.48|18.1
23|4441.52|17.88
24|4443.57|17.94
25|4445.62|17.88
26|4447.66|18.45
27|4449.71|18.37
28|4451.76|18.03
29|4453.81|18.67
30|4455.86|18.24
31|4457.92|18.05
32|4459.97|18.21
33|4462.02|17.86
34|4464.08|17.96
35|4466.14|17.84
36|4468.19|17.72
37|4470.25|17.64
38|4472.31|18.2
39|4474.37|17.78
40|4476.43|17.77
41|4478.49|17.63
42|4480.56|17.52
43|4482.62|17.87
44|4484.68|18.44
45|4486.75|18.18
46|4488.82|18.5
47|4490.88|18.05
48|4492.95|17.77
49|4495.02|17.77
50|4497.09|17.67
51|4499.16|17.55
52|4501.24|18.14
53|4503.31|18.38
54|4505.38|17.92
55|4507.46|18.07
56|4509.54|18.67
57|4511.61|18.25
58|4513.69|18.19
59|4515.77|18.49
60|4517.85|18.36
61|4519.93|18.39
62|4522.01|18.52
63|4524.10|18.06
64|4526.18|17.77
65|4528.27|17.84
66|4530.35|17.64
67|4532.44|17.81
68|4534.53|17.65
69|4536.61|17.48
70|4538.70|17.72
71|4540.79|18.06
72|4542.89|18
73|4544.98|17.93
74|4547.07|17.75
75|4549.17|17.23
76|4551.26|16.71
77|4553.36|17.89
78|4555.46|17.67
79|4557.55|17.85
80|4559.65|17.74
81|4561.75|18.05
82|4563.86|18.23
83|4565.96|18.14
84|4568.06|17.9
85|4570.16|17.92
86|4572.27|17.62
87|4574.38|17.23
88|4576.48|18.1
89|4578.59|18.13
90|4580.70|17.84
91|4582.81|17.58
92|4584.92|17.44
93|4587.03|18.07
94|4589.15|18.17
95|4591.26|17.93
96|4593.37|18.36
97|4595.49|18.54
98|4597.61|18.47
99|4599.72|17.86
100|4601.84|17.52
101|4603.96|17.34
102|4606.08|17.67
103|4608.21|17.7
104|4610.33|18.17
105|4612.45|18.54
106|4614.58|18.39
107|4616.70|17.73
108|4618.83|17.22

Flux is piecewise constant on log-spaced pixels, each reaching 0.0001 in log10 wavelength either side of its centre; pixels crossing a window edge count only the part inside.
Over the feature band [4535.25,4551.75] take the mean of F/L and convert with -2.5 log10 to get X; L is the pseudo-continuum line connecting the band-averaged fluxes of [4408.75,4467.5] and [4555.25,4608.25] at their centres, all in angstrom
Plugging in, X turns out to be 0.02 mag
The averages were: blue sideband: 18.1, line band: 17.6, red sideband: 17.9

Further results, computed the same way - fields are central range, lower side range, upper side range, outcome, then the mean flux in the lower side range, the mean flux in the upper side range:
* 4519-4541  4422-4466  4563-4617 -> 0.01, 18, 18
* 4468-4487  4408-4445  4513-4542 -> 0.01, 18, 18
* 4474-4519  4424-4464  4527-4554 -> -0.01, 18.1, 17.7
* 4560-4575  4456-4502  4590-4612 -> 0.01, 17.9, 18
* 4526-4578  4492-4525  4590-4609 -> 0.02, 18.1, 17.9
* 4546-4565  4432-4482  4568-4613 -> 0.01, 18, 17.9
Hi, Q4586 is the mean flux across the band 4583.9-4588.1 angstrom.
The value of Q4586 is 17.7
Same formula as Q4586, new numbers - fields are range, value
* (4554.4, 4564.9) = 17.9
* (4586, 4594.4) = 18.1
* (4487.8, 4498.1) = 18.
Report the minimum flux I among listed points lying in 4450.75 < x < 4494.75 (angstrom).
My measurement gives 17.52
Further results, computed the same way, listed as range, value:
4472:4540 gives 17.48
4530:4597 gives 16.71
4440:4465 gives 17.86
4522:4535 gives 17.64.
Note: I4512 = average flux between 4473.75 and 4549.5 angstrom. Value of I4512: 18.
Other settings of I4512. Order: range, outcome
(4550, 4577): 17.8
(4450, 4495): 18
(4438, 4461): 18.2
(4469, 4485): 17.8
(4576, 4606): 17.9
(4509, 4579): 17.9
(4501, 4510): 18.2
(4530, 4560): 17.7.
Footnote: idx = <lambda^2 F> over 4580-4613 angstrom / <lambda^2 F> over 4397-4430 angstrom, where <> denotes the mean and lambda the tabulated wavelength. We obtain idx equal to 1.07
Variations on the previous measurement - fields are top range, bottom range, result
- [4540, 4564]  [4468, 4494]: 1.02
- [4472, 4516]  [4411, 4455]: 1.02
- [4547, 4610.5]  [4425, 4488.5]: 1.05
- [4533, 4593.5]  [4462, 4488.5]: 1.03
